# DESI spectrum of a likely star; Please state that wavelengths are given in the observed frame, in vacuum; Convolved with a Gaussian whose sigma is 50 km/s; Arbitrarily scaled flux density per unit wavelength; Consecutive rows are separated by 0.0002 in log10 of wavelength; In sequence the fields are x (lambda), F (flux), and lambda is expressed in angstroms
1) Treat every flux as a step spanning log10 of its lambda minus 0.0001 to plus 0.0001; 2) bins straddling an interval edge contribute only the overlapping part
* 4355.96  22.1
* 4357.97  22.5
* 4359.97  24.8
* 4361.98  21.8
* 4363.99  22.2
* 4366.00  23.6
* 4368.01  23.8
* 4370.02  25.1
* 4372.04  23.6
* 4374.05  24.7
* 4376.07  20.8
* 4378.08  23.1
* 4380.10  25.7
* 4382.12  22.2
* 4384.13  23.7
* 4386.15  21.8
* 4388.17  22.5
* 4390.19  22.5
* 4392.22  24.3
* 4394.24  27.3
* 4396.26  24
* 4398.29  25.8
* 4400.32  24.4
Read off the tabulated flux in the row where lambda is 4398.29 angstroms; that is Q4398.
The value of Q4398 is 25.8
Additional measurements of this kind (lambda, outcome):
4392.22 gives 24.3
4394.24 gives 27.3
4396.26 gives 24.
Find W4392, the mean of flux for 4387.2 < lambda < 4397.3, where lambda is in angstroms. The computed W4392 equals 24.1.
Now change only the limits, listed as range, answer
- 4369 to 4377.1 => 23.5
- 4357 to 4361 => 23.7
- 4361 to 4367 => 22.5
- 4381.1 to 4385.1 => 23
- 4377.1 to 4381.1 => 24.4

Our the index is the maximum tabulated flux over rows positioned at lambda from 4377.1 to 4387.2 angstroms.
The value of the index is 25.7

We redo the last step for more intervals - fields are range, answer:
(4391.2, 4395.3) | 27.3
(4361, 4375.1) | 25.1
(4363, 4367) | 23.6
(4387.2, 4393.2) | 24.3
